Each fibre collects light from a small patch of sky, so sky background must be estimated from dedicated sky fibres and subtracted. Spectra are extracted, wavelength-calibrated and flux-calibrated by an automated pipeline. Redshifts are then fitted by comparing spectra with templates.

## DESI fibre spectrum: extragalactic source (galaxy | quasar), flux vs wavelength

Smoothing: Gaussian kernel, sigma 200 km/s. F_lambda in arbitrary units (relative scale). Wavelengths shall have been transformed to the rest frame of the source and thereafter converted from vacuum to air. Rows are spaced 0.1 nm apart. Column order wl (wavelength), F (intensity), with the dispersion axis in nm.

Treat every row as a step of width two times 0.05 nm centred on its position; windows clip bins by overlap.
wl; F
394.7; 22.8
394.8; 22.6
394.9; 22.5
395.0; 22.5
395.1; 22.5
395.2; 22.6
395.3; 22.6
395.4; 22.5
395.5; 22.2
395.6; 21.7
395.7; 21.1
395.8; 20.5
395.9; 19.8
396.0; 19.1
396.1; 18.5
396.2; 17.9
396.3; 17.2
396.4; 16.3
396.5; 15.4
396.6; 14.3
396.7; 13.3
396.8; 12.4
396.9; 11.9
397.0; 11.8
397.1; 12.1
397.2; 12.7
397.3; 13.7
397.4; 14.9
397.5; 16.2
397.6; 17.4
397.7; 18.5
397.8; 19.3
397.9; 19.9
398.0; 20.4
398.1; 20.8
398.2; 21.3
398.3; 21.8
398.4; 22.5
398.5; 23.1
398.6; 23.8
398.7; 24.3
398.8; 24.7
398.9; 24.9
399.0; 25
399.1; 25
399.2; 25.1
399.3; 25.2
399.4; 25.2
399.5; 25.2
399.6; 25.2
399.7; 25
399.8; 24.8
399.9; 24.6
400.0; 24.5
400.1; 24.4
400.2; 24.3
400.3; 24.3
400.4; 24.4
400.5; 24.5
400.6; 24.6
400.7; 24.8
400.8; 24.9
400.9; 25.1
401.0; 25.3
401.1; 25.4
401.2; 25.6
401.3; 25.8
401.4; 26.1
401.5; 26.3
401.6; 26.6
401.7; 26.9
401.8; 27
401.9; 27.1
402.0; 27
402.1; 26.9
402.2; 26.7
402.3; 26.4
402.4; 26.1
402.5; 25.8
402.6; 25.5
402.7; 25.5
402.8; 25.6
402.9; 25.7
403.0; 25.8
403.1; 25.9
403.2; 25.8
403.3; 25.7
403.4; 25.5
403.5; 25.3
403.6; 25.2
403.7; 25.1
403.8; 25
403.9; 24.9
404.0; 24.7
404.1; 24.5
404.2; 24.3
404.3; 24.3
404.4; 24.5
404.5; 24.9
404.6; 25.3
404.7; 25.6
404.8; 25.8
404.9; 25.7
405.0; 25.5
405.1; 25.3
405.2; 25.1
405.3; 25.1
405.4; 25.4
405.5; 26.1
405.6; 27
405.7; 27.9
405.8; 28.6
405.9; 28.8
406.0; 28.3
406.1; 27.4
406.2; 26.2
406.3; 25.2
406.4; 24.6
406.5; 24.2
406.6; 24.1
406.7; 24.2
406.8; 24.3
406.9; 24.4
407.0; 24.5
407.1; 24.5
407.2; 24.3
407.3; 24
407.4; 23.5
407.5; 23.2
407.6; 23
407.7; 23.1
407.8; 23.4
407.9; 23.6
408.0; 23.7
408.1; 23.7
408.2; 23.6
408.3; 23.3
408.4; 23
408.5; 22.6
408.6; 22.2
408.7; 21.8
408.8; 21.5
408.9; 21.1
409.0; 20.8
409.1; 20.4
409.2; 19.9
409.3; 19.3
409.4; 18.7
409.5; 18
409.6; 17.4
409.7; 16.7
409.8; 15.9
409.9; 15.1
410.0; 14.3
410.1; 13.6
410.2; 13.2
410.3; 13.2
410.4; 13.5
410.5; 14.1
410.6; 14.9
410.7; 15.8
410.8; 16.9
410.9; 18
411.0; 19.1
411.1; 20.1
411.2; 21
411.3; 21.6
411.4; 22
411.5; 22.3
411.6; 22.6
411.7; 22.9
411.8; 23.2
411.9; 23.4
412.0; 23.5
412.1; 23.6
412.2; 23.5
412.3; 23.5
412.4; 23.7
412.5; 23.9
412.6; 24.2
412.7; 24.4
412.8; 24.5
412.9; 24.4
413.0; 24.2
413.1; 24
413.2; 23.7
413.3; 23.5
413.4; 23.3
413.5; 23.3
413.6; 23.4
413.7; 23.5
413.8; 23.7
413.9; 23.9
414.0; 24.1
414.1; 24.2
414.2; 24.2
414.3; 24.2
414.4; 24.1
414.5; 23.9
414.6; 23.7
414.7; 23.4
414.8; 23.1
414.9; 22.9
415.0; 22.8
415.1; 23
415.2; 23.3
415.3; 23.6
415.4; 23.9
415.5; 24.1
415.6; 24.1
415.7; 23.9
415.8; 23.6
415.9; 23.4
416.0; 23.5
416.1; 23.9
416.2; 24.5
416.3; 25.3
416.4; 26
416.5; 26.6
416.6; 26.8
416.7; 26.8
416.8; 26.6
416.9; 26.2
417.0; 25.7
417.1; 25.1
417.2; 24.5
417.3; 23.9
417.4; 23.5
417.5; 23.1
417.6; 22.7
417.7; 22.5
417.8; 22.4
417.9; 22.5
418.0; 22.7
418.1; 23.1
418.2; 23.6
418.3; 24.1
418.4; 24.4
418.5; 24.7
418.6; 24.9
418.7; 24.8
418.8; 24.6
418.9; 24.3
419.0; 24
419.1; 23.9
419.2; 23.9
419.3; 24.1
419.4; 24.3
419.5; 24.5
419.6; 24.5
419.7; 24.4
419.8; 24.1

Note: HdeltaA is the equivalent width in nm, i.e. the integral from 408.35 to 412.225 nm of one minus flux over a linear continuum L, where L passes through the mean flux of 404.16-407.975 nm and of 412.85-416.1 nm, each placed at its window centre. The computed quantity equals 0.82 nm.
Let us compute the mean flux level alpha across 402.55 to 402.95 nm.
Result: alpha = 25.6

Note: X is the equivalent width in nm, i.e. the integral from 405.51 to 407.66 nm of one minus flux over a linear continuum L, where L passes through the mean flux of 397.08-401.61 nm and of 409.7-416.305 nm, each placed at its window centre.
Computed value -0.29 nm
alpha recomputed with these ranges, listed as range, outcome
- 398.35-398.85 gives 23.7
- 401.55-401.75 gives 26.8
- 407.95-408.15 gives 23.7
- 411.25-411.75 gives 22.3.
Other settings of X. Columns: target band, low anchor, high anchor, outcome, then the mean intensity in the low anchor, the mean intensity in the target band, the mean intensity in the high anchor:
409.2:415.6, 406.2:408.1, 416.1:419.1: 0.78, 24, 21.3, 24.5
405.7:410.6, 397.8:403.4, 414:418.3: 0.57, 24.9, 21.6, 24.1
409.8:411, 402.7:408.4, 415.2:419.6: 0.47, 25.1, 15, 24.3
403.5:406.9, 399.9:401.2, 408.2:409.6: -0.44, 24.7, 25.5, 20.9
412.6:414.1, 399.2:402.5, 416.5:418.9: 0.05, 25.5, 23.9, 24.4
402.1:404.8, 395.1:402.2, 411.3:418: -0.36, 21.8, 25.4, 23.9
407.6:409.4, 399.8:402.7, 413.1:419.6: 0.20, 25.6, 22.1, 24.1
